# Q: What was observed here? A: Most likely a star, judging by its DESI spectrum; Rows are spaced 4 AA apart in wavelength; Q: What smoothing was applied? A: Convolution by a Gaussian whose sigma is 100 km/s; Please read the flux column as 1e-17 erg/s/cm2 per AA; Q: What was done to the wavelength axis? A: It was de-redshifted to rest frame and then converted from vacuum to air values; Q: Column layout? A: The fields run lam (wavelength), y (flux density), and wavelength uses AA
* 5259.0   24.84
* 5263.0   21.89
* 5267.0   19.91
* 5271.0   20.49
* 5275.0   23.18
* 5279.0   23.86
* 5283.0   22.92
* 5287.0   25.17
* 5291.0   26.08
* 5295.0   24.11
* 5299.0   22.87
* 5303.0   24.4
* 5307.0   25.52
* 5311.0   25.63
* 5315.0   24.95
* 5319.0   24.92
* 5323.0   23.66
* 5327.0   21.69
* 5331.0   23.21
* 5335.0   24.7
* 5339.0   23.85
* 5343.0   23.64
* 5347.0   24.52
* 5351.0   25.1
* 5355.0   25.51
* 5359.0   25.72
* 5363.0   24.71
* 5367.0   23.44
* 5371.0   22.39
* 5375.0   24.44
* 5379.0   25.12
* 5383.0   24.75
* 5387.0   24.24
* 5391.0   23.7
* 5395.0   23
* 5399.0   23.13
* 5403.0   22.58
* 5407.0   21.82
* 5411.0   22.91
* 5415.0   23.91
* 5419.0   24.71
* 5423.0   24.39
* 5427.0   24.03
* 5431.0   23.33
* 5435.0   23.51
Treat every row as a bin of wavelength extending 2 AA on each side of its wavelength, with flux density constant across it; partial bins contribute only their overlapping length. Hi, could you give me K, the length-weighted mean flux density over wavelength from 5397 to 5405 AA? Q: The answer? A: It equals 22.9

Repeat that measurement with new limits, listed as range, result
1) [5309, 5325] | 24.8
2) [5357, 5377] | 24.1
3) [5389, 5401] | 23.3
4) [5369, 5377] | 23.4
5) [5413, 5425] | 24.3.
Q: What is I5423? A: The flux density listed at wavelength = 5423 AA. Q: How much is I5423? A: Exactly 24.39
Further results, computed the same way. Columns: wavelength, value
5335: 24.7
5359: 25.72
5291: 26.08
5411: 22.91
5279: 23.86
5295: 24.11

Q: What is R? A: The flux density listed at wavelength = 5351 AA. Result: 25.1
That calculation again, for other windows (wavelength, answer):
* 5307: 25.52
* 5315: 24.95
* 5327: 21.69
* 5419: 24.71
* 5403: 22.58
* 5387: 24.24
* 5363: 24.71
